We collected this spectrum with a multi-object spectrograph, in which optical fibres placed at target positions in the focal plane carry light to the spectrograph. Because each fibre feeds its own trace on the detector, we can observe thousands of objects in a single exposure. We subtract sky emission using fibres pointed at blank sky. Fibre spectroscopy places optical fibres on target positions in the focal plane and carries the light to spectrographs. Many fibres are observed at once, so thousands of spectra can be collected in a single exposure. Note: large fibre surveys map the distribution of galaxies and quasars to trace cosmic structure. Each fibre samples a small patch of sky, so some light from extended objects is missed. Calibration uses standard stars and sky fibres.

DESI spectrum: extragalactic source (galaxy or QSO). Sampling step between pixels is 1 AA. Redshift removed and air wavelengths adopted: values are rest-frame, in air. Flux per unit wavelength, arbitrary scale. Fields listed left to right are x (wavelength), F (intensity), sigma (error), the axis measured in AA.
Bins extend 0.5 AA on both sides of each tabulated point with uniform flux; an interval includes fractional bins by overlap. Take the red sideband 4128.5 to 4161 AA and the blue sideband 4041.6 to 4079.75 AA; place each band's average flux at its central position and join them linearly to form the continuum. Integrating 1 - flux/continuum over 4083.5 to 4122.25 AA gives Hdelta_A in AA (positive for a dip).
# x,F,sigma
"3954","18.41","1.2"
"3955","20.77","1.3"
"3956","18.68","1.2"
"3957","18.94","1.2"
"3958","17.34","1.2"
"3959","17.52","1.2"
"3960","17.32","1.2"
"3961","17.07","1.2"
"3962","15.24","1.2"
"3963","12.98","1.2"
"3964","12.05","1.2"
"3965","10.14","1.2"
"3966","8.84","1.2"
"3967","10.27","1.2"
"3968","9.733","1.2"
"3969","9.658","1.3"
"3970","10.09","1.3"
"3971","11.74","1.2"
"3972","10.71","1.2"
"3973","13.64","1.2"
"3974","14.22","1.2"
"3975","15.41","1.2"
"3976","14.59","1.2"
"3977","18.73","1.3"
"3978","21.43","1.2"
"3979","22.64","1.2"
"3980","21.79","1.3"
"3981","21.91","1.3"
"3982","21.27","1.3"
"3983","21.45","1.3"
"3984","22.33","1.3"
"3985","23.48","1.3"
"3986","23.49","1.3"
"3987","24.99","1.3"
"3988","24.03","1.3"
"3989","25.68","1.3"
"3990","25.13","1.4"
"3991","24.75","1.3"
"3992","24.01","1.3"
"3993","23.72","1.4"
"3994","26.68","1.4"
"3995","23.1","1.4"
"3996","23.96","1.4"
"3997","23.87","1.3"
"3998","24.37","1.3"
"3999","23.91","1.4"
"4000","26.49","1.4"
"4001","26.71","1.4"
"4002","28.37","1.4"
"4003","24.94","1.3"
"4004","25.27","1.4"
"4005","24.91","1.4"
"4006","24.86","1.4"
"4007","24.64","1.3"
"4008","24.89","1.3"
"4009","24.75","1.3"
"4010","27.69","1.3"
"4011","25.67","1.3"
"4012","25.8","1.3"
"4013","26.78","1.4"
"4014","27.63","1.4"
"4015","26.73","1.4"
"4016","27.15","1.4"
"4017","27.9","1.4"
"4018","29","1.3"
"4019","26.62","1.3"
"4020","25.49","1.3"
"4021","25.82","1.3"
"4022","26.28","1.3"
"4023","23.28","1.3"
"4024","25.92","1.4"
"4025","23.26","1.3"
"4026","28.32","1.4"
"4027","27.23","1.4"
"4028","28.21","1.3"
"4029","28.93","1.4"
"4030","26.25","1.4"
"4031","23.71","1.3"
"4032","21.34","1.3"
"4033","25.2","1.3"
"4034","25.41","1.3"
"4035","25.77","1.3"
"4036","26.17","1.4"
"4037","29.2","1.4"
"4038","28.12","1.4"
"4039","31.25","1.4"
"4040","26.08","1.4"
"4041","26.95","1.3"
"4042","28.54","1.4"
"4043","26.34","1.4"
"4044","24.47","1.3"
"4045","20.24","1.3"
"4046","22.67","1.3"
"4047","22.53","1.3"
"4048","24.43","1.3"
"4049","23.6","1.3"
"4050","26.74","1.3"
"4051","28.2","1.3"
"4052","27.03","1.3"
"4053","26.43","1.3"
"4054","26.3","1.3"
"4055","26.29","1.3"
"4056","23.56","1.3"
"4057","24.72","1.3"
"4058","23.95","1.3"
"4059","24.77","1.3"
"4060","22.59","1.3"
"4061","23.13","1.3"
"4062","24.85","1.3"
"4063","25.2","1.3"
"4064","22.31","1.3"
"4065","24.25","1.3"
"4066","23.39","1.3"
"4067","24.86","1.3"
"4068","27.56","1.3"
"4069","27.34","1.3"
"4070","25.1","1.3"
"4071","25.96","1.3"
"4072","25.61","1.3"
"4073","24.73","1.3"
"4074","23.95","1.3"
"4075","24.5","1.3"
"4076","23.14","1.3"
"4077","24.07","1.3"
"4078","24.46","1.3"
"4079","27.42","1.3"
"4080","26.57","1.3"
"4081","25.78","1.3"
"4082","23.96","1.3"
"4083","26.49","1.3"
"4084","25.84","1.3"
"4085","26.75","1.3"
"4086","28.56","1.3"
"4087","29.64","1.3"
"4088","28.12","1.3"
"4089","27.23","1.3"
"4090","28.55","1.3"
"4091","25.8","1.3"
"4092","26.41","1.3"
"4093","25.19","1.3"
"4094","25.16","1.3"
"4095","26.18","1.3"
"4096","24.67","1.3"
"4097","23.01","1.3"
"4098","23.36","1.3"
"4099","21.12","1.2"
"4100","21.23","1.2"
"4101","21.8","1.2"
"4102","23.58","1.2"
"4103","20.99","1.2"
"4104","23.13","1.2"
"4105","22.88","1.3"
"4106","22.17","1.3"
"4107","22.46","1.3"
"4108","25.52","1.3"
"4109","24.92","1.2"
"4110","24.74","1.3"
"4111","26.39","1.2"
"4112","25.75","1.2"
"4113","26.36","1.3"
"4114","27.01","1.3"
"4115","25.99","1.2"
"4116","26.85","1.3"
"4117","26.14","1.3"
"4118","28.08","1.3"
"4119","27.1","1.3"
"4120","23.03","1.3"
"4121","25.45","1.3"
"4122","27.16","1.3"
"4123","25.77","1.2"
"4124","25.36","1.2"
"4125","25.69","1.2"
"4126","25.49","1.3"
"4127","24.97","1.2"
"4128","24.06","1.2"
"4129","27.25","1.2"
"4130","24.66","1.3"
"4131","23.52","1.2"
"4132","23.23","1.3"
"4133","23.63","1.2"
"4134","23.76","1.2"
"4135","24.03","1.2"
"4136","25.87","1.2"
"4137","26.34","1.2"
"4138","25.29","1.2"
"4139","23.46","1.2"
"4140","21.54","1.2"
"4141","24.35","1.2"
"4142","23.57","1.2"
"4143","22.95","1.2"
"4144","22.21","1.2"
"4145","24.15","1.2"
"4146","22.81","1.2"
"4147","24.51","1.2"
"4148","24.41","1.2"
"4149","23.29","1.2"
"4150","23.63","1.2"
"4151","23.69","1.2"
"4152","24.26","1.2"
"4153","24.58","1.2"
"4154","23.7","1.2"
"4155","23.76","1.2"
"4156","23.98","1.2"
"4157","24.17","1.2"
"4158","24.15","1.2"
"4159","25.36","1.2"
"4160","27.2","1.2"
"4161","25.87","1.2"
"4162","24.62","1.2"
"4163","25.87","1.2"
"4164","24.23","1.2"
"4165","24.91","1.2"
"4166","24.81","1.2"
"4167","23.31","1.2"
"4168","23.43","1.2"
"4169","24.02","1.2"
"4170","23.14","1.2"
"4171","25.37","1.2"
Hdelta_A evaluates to -1.09 AA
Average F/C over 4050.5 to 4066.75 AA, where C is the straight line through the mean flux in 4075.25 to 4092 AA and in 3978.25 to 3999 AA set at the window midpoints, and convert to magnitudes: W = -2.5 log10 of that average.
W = 0.04 mag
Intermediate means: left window 23.6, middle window 24.8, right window 26.4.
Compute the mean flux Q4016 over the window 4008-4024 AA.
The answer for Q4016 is 26.4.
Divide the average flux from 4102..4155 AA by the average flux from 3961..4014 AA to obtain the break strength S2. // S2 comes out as 1.2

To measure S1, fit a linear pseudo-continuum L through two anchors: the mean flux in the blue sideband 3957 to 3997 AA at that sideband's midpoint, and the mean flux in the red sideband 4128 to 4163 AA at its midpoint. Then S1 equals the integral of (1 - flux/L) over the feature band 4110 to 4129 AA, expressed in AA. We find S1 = -2.1 AA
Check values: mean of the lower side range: 18.4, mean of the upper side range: 24.3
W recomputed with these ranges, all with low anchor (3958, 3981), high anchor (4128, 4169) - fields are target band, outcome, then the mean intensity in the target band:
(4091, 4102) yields -0.118 mag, 23.9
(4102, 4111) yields -0.074 mag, 23.5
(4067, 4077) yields -0.246 mag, 25.2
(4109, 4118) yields -0.171 mag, 26.2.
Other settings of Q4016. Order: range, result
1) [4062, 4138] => 25.1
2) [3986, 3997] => 24.5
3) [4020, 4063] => 25.6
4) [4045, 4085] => 24.9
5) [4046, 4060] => 25.1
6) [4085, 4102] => 25.4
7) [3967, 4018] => 22.3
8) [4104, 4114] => 24.6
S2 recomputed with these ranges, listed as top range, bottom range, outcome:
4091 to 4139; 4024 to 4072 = 0.97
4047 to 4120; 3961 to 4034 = 1.13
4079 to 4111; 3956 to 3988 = 1.50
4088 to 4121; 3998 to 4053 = 0.96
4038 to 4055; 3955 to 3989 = 1.52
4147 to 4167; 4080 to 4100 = 0.95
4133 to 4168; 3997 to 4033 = 0.93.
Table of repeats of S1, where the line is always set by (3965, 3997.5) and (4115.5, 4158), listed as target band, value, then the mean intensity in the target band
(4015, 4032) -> -4.70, 26.3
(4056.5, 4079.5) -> -2.61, 24.7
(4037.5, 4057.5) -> -3.99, 25.7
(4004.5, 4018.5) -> -4.23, 26.3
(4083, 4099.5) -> -2.17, 26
